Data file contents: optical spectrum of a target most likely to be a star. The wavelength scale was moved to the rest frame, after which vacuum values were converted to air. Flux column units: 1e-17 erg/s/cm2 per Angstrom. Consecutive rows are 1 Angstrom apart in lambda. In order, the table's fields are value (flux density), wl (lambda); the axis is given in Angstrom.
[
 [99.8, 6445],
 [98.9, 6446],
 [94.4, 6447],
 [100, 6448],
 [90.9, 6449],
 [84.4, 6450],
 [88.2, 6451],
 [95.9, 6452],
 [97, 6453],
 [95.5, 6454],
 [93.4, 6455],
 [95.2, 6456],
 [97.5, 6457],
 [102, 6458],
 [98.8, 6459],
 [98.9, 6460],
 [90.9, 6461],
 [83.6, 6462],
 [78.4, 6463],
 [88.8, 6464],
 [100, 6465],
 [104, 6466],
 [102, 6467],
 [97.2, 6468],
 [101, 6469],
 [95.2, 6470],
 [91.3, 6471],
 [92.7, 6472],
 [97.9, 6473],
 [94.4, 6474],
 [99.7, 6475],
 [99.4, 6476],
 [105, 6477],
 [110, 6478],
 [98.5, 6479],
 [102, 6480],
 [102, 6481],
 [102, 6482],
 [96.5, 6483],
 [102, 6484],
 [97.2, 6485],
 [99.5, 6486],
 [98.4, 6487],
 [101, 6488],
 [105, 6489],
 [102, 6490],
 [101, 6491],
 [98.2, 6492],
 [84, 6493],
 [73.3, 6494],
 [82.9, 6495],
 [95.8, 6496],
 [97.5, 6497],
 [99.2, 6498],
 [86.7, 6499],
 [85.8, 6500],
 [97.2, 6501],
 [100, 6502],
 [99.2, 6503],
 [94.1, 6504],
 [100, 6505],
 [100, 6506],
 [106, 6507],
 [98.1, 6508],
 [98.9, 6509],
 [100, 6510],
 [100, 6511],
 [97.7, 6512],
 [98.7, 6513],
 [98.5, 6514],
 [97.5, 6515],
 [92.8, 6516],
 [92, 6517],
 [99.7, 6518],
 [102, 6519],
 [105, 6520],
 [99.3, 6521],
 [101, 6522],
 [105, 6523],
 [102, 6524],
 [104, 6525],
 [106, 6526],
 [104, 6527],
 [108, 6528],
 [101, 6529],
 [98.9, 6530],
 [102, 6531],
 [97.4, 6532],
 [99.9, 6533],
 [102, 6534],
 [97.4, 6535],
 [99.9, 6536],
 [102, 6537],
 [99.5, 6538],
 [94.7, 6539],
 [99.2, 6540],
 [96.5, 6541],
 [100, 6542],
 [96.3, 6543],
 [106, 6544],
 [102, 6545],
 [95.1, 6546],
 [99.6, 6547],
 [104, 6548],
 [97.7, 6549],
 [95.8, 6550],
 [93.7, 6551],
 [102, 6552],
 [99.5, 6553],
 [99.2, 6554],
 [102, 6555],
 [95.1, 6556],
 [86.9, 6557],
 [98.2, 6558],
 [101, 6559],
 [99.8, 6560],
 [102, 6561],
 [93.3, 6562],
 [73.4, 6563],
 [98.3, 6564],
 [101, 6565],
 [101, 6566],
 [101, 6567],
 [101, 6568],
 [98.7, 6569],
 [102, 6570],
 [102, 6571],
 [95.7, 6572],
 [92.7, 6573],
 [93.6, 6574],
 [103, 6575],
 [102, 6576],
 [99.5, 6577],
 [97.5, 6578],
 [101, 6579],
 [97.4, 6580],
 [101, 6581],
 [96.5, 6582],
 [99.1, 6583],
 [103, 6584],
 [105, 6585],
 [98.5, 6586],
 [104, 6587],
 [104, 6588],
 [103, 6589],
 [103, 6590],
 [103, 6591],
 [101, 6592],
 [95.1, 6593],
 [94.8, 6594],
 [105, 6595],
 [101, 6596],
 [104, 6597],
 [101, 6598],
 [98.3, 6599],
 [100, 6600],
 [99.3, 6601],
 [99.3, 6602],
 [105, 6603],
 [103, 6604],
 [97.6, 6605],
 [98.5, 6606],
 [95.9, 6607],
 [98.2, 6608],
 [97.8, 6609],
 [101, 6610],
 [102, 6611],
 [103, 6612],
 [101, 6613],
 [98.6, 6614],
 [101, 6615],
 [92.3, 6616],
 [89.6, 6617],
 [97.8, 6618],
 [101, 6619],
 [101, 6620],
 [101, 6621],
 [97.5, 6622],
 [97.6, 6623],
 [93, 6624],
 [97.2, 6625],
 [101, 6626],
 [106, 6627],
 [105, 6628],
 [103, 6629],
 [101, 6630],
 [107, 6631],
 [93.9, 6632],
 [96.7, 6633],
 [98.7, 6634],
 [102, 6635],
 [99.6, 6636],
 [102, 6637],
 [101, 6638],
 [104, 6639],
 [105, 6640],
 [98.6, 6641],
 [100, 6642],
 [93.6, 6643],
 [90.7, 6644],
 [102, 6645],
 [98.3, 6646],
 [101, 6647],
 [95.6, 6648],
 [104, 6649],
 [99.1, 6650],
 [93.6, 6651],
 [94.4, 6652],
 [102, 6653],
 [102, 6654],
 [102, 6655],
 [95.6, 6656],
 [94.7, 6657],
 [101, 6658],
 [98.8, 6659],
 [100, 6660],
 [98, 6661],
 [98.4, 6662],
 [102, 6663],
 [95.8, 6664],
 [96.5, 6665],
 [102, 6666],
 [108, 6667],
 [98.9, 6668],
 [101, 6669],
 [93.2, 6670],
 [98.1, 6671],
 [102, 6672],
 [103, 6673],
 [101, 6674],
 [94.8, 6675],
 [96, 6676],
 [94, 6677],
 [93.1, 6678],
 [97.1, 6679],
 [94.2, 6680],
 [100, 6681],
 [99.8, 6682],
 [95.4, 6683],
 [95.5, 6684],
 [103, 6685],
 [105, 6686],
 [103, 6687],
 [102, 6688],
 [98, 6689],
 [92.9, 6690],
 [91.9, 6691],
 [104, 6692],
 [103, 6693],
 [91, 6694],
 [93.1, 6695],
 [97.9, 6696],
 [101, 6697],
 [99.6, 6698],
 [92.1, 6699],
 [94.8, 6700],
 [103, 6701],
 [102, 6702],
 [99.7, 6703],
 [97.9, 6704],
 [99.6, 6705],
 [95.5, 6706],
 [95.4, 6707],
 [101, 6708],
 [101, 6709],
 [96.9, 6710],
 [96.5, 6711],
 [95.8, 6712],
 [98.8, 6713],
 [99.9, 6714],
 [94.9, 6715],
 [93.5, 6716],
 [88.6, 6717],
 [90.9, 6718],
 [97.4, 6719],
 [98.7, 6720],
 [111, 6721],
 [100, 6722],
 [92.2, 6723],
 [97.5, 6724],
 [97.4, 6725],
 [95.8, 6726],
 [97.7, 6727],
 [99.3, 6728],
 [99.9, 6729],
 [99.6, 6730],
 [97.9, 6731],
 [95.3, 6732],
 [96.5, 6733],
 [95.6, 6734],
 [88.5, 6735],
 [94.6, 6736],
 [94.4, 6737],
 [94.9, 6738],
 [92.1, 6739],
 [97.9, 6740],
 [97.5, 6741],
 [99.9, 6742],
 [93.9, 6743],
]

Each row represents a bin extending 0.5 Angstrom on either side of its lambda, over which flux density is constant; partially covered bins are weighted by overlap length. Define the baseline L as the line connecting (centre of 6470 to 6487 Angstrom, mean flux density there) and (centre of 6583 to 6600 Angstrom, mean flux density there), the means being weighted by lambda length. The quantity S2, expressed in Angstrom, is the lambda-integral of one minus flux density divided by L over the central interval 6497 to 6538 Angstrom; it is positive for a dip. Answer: 0.2 Angstrom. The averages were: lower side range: 99.2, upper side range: 101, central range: 99.4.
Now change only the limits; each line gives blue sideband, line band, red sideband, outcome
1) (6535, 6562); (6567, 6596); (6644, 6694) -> -0.43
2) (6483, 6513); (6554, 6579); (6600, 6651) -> 0.14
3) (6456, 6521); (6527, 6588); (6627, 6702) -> -0.72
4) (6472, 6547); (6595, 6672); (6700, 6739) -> -1.33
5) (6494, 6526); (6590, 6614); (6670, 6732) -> -0.61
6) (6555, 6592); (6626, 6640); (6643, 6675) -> -0.38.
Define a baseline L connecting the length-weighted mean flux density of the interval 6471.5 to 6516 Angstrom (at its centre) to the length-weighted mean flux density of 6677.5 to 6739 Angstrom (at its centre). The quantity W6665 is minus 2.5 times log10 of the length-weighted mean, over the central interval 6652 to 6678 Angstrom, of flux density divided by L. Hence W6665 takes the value -0.02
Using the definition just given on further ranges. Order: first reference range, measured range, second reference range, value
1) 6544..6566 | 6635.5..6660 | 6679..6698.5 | -0.01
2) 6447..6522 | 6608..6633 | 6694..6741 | -0.03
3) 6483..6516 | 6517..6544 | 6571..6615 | -0.03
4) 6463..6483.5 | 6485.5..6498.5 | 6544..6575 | 0.03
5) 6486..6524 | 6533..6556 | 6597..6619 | -0.01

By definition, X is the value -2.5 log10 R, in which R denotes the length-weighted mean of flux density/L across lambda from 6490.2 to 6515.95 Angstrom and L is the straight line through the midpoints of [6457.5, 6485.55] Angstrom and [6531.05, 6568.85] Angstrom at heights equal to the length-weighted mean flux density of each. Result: 0.02 mag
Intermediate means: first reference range 97.6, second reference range 98.2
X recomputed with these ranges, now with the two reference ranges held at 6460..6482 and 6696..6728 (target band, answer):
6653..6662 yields -0.02 mag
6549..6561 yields -0.01 mag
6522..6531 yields -0.07 mag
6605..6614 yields -0.02 mag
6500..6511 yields -0.02 mag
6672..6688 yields -0.01 mag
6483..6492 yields -0.04 mag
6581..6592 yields -0.05 mag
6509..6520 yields -0.01 mag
